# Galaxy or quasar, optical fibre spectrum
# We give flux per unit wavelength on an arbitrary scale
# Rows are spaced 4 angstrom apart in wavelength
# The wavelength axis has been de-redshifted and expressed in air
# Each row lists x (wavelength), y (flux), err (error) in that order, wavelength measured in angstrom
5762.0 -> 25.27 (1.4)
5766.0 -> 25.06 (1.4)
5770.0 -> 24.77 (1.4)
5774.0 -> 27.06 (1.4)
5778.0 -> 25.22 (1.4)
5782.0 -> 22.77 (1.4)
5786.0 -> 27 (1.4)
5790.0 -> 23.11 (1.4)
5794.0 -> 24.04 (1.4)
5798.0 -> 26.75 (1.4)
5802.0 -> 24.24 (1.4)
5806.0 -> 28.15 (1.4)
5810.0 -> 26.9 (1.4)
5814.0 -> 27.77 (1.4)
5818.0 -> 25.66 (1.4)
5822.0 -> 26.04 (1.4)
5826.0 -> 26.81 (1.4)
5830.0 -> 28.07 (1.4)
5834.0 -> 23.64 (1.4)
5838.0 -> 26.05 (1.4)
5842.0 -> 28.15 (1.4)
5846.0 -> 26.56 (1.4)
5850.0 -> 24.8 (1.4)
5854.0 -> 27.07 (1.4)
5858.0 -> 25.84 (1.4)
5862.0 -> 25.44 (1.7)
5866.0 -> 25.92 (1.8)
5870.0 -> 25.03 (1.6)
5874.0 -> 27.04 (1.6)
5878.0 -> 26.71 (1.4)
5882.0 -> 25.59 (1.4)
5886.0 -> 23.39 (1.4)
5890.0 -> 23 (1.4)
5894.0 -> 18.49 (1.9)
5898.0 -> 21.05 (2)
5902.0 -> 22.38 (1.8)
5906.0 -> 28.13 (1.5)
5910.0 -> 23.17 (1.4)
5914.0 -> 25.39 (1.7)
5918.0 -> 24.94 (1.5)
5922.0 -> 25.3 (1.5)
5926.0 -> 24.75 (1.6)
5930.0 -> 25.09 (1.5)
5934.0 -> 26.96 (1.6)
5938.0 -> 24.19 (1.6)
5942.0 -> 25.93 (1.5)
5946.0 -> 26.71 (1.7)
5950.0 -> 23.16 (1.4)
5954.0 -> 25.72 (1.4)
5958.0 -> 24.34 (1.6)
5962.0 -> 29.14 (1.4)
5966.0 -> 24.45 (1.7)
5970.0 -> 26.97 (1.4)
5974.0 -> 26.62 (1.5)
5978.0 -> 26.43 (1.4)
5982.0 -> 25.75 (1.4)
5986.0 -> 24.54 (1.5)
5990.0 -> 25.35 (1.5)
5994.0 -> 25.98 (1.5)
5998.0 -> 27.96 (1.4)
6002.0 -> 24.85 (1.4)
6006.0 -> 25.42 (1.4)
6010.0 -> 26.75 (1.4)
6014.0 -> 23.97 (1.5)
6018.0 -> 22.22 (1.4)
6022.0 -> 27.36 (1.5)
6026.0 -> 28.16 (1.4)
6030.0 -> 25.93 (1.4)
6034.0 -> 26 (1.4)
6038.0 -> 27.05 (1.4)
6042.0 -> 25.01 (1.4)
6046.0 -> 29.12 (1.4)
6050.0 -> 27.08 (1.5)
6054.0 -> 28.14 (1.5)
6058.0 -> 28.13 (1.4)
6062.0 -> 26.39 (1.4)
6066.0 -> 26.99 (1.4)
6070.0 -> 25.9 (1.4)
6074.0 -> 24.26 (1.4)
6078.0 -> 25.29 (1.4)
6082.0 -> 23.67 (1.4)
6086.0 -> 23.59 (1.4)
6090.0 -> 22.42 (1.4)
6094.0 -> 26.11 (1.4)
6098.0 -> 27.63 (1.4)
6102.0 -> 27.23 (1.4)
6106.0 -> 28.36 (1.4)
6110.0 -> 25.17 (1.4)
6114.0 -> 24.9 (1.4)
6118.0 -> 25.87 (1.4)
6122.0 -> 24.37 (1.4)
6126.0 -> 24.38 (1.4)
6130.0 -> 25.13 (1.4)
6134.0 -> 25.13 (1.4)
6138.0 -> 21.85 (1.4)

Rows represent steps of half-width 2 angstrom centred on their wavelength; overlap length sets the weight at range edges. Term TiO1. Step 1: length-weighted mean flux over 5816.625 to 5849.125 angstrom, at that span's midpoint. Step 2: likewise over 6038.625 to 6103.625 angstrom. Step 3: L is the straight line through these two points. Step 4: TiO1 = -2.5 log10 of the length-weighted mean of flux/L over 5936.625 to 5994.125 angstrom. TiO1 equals 0.021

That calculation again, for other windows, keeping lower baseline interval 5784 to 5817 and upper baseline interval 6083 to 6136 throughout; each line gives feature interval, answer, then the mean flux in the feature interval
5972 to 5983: -0.03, 26.3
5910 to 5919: 0.04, 24.7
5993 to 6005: -0.03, 26.2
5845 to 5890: 0.01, 25.6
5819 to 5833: -0.03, 26.6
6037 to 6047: -0.06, 26.9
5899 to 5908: 0.04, 24.8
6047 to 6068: -0.08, 27.4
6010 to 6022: 0.05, 24.4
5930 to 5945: 0.00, 25.7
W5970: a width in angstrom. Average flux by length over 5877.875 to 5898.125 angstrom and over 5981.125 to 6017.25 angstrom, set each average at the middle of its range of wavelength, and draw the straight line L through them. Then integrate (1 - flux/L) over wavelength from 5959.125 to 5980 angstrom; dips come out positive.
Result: -1.5 angstrom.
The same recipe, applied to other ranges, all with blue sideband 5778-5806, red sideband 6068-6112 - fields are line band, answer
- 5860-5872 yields -0.2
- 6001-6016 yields 0.0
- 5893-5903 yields 1.8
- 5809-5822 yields -0.9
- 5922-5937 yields -0.2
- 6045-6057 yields -1.3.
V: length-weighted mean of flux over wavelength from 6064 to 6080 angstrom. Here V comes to 25.6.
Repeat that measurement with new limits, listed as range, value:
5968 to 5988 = 26.1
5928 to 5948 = 25.8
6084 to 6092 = 23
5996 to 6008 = 26.1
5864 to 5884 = 26.1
